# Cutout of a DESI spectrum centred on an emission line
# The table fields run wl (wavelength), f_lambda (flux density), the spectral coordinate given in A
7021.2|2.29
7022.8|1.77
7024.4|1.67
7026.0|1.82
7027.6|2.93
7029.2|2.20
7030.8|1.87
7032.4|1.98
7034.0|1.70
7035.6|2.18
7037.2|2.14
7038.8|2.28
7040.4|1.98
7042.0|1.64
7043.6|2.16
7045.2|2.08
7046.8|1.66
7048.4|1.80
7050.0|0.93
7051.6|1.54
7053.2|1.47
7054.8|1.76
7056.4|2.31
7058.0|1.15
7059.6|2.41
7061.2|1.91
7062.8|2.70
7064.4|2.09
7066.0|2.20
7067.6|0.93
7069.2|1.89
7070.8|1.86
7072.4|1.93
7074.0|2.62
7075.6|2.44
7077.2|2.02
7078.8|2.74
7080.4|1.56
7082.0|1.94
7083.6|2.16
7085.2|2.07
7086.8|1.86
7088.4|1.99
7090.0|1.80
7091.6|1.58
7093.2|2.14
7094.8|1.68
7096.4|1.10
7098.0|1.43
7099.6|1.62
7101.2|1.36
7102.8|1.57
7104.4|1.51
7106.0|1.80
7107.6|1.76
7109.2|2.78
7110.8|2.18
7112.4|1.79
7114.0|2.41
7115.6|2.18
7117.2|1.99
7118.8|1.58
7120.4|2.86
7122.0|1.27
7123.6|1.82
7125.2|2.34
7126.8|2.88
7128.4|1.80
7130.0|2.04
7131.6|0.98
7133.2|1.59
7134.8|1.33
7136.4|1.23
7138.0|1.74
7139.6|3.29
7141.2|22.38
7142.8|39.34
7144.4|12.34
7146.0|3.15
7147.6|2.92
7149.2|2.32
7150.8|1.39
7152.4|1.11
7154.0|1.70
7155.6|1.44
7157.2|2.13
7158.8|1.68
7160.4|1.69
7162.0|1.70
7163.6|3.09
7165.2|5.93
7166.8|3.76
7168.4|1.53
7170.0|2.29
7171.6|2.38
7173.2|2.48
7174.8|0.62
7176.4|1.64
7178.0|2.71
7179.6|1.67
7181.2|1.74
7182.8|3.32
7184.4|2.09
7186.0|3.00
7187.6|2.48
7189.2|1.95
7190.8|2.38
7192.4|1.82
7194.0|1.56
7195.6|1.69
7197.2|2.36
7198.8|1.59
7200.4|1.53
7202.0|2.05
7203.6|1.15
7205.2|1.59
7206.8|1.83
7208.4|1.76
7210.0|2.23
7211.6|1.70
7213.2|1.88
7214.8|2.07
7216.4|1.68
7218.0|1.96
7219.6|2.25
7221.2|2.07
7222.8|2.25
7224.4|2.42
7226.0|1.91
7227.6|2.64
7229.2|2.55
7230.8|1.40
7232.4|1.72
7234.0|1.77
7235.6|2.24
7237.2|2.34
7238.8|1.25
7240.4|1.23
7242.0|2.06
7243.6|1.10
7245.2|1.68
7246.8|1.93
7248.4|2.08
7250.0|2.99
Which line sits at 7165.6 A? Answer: [N II]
